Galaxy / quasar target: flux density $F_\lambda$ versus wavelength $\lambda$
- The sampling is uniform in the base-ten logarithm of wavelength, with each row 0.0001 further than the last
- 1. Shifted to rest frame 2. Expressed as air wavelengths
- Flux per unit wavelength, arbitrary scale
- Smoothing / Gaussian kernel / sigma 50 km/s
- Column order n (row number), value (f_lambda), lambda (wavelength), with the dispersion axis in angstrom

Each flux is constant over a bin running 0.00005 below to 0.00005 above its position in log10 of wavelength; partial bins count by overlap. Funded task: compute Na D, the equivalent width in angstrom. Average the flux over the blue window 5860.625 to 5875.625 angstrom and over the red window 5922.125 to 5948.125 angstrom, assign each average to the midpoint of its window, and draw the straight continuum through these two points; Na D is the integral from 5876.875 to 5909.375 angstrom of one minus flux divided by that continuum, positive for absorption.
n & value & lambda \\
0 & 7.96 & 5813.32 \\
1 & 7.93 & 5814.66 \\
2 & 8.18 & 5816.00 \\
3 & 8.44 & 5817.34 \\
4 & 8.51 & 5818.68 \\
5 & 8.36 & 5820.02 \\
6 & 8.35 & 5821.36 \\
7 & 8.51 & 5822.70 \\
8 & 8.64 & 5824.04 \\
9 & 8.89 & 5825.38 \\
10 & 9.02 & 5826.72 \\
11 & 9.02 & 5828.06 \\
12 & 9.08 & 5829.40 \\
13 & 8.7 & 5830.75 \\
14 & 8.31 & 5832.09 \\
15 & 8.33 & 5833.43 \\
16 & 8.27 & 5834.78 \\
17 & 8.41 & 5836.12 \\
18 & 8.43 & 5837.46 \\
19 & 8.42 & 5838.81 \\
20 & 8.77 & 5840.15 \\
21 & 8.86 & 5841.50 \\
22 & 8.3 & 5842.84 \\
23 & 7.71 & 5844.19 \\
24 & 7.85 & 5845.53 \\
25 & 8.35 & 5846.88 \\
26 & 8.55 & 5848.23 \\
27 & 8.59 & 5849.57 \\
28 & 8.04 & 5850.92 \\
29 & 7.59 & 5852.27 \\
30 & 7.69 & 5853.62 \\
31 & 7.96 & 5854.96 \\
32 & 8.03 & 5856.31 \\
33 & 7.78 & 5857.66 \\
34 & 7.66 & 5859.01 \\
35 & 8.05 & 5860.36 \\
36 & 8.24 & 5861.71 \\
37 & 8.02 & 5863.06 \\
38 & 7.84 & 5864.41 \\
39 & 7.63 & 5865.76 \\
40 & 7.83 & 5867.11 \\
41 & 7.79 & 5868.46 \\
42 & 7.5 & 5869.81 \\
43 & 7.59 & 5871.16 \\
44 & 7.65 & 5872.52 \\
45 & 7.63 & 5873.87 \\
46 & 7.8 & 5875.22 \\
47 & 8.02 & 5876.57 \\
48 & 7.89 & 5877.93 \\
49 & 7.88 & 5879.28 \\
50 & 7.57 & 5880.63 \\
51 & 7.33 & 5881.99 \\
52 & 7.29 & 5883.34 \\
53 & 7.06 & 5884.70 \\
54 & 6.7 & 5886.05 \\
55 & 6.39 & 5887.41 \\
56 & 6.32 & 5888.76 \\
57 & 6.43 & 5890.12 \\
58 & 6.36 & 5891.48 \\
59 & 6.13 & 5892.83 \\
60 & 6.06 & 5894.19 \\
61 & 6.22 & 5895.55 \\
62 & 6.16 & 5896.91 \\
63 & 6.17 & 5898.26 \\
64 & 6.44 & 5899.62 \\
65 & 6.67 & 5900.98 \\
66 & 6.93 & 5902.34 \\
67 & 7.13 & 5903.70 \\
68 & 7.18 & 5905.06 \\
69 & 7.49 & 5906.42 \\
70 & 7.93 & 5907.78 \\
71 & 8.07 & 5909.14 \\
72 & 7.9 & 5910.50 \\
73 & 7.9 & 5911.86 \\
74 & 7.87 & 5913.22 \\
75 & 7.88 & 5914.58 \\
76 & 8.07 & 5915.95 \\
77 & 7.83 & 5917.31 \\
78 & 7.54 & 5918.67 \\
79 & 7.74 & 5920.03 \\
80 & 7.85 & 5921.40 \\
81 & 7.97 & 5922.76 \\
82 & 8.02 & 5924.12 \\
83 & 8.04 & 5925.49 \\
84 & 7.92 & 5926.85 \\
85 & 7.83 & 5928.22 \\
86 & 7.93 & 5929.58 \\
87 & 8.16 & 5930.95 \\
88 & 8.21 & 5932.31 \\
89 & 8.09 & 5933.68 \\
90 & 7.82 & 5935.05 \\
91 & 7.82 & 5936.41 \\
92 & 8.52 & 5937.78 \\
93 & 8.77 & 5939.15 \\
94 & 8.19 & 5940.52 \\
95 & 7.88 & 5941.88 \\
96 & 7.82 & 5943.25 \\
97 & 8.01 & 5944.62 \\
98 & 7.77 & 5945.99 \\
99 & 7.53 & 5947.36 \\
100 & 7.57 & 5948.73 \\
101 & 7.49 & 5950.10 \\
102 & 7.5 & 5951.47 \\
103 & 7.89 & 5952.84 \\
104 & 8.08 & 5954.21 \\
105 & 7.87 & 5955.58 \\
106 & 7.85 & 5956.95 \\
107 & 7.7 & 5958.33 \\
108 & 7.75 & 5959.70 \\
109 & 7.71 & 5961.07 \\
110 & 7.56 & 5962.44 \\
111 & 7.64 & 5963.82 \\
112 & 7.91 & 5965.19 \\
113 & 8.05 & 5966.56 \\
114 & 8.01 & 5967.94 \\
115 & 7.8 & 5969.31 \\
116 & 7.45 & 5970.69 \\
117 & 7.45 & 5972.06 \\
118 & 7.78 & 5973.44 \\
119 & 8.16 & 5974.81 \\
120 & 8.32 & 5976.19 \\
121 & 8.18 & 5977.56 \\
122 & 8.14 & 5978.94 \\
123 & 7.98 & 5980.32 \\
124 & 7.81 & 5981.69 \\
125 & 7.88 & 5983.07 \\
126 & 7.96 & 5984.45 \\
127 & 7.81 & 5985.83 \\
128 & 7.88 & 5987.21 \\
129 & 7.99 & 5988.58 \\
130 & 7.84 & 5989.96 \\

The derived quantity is 4.0 angstrom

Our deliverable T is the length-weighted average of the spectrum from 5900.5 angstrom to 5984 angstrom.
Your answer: 7.84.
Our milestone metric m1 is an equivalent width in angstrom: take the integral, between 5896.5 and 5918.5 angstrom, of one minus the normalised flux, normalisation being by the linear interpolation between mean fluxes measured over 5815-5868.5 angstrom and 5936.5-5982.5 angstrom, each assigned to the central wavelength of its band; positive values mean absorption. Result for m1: 1.9 angstrom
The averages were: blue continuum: 8.28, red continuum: 7.88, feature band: 7.37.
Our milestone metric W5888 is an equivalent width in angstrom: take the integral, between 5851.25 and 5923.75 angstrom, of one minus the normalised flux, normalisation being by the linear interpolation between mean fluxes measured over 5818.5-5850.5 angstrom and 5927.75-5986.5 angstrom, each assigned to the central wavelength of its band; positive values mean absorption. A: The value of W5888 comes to 7.3 angstrom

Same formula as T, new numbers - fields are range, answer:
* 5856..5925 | 7.4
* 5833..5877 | 8.03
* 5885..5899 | 6.32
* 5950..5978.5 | 7.83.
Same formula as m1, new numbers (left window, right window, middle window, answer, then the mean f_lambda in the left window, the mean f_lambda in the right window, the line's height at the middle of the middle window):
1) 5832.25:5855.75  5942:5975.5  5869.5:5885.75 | 1.0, 8.24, 7.77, 8.1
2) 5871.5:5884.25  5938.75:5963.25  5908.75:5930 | -0.4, 7.66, 7.82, 7.75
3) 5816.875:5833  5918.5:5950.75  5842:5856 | 0.7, 8.65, 7.94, 8.5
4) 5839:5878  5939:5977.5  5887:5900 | 2.7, 7.98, 7.83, 7.93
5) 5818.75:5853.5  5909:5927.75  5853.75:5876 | 1.2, 8.44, 7.89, 8.25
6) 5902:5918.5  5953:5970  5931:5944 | -0.6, 7.69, 7.83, 7.77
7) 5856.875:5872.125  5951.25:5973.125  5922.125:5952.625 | -0.7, 7.81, 7.77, 7.78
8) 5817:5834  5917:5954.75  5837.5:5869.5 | 1.5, 8.64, 7.92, 8.46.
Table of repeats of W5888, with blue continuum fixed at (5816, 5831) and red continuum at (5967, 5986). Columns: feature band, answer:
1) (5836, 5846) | 0.3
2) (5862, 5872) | 0.8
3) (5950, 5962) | 0.4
